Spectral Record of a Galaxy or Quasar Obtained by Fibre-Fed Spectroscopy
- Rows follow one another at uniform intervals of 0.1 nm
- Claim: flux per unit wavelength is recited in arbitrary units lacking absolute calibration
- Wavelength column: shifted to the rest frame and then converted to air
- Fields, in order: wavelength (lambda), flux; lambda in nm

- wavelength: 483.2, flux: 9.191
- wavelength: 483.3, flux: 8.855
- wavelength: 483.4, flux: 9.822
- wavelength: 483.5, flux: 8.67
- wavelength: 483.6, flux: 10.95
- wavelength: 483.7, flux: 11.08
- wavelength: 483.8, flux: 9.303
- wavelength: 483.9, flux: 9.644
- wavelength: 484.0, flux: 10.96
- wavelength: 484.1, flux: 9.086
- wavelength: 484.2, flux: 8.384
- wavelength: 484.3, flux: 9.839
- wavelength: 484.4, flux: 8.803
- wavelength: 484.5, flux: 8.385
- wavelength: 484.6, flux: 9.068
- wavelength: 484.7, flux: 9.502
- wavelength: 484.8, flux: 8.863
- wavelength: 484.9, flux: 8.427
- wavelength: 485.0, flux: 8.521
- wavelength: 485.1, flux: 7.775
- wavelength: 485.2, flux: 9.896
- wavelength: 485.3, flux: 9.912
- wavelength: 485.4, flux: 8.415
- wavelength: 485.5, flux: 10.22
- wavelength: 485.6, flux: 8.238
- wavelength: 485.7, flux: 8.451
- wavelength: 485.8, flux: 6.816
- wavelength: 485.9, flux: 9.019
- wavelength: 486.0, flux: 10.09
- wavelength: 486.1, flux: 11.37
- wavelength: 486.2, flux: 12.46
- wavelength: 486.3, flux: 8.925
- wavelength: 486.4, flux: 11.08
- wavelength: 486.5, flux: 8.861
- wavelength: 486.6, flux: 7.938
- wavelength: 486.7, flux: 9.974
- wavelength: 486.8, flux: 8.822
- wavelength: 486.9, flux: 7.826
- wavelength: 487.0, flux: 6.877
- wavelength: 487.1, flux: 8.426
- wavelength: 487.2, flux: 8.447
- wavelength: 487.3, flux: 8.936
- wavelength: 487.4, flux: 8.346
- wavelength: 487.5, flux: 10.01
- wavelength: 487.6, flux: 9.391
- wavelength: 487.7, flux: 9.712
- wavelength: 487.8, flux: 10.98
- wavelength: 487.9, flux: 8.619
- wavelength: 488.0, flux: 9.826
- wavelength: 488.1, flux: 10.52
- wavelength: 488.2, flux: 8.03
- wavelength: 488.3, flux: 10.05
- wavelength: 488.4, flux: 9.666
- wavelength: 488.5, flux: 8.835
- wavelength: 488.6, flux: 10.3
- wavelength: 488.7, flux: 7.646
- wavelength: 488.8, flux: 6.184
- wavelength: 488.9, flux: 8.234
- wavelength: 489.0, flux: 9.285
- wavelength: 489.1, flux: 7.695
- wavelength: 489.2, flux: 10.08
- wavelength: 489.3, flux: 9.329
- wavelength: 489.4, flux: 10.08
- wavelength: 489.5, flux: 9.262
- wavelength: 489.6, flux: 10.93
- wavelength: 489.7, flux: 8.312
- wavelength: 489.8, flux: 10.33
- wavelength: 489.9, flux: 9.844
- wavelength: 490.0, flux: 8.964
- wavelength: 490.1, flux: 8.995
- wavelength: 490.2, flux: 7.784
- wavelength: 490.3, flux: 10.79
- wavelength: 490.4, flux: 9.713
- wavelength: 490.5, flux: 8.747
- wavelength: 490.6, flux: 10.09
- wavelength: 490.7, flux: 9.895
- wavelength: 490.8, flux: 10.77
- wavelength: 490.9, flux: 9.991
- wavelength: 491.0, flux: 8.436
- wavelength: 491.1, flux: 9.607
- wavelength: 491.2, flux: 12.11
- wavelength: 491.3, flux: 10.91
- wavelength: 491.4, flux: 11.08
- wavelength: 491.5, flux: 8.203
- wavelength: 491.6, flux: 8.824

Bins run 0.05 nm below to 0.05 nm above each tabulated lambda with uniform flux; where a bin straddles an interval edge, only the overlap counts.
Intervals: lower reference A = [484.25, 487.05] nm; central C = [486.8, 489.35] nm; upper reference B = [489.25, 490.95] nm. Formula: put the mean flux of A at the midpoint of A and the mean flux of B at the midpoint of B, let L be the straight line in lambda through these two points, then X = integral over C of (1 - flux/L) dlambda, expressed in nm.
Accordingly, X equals 0.12 nm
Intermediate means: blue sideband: 9.08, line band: 8.93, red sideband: 9.64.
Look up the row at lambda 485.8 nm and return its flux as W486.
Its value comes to 6.816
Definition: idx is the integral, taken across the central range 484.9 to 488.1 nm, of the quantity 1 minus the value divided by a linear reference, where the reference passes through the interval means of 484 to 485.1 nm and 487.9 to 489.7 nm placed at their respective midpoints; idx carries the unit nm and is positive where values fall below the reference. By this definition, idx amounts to -0.05 nm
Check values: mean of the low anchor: 8.93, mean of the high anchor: 9.13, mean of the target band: 9.18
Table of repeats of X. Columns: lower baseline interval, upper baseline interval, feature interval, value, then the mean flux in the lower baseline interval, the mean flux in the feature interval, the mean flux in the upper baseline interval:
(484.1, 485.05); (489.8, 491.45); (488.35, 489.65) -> 0.08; 8.88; 9.04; 9.87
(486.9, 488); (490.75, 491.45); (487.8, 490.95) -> 0.12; 8.96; 9.34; 10.4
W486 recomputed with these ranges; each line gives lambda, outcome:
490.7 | 9.895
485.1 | 7.775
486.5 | 8.861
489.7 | 8.312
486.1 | 11.37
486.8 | 8.822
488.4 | 9.666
